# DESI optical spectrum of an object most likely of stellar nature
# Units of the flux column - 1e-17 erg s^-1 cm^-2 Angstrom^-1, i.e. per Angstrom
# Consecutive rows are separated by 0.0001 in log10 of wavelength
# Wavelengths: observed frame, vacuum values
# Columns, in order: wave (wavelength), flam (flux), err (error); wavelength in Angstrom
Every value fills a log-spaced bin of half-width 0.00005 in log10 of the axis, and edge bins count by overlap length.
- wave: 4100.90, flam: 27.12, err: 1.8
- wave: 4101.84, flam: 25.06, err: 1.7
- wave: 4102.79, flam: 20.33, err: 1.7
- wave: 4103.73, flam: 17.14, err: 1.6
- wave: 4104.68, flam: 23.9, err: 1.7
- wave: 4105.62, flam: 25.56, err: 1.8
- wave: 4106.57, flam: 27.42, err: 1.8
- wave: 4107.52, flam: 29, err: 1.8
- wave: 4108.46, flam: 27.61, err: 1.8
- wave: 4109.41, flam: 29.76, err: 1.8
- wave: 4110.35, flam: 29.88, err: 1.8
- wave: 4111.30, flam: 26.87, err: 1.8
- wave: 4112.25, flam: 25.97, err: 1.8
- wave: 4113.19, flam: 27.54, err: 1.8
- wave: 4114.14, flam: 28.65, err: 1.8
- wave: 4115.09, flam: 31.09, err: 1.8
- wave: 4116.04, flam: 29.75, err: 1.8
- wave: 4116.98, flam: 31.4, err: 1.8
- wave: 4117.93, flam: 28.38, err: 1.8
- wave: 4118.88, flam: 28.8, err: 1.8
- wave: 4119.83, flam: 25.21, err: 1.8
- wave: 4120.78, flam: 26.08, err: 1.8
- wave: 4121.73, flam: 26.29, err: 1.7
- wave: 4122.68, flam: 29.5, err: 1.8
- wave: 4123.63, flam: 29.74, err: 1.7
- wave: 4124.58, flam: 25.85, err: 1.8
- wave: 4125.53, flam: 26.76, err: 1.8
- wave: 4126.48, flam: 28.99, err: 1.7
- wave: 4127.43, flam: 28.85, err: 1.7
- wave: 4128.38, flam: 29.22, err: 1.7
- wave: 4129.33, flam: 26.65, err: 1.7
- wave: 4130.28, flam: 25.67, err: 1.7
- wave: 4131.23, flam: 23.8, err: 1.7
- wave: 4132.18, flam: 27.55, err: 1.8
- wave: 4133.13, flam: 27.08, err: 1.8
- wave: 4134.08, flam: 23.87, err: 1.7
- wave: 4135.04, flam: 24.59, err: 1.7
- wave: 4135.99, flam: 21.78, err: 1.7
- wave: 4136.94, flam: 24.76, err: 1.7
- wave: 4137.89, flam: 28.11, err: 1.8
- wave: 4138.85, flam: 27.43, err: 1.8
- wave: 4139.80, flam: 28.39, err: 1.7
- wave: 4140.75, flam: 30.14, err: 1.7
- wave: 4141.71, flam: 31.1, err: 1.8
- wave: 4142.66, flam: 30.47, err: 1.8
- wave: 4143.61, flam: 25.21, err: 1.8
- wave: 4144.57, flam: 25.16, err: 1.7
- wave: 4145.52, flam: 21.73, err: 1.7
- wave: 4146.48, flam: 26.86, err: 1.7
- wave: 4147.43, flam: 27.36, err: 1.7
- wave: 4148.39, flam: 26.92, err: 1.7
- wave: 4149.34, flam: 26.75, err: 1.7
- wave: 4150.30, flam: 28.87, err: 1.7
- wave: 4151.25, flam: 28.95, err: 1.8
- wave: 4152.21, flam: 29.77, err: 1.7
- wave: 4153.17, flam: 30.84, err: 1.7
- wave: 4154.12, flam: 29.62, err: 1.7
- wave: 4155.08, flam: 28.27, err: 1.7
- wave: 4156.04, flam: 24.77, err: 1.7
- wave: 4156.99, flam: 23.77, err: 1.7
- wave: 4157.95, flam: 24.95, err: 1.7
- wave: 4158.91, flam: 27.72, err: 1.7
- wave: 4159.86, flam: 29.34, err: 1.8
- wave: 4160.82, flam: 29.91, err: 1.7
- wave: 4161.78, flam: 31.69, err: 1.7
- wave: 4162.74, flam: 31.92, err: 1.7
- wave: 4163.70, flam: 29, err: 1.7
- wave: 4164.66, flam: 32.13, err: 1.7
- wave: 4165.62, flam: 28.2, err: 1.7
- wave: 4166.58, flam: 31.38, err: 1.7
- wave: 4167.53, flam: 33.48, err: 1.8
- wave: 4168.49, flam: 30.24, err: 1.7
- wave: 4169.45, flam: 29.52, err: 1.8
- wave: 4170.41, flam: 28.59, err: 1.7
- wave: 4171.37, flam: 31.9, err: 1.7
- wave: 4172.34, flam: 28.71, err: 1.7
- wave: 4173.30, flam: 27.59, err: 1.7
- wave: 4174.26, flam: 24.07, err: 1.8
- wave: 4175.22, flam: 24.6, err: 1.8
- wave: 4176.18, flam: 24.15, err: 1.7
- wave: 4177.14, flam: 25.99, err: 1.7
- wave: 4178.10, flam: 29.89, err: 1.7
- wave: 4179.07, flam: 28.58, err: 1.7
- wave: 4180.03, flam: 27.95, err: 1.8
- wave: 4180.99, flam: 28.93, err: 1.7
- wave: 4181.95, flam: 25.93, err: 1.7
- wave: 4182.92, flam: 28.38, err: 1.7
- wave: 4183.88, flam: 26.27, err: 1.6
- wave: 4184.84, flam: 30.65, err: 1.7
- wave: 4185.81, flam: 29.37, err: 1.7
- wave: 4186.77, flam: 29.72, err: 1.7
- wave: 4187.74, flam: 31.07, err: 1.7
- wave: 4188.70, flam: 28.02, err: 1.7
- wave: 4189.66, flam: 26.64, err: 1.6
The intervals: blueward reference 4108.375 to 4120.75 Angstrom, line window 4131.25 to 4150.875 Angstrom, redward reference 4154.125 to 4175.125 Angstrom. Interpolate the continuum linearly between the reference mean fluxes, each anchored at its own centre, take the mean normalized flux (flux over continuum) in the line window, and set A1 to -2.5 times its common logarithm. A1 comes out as 0.08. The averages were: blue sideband 28.5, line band 26.7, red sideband 28.8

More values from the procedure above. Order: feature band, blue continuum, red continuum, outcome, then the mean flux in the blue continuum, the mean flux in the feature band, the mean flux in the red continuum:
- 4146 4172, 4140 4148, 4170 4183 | -0.062 mag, 27.3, 29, 27.5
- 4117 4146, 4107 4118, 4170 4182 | 0.058 mag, 28.8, 27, 27.5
